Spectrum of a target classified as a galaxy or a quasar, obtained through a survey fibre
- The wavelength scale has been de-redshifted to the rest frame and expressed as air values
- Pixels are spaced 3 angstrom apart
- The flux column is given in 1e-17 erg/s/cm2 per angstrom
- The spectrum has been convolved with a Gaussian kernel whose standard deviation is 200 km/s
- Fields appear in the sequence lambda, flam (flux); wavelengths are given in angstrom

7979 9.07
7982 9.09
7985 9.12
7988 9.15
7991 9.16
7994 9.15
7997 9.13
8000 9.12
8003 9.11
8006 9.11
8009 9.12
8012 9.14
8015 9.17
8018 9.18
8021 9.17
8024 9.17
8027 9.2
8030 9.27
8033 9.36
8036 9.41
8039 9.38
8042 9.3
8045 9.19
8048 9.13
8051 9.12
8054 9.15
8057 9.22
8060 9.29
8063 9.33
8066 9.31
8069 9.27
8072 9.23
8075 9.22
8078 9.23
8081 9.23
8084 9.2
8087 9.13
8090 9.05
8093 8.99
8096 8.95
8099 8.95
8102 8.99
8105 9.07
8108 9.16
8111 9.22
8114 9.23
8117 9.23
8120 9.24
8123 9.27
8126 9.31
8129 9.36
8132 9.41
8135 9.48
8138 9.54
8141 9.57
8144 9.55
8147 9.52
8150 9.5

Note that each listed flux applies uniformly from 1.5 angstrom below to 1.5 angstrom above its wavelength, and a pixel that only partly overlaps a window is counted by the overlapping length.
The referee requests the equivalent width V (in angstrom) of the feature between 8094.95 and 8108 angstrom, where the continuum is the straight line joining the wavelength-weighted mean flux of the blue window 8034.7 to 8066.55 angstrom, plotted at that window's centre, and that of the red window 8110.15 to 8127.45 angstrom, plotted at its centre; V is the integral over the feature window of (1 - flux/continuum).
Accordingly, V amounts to 0.3 angstrom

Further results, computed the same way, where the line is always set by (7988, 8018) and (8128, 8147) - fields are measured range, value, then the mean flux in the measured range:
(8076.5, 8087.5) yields 0.17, 9.2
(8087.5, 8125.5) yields 1.18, 9.12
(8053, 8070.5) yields 0.05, 9.26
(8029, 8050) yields -0.12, 9.29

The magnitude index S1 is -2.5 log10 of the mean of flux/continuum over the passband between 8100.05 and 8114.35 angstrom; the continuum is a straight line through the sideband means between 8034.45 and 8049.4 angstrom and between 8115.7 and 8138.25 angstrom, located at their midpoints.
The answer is 0.02 mag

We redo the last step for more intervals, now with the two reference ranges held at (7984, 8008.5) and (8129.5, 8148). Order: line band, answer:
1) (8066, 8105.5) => 0.03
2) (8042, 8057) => 0.01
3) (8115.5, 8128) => 0.02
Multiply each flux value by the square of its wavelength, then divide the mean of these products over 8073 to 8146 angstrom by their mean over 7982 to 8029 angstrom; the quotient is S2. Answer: 1.04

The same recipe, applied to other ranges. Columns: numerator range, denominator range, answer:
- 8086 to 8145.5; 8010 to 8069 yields 1.02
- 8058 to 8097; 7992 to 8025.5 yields 1.02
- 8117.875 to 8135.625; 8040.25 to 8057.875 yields 1.04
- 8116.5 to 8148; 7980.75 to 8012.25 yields 1.07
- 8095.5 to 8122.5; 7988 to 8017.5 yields 1.03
